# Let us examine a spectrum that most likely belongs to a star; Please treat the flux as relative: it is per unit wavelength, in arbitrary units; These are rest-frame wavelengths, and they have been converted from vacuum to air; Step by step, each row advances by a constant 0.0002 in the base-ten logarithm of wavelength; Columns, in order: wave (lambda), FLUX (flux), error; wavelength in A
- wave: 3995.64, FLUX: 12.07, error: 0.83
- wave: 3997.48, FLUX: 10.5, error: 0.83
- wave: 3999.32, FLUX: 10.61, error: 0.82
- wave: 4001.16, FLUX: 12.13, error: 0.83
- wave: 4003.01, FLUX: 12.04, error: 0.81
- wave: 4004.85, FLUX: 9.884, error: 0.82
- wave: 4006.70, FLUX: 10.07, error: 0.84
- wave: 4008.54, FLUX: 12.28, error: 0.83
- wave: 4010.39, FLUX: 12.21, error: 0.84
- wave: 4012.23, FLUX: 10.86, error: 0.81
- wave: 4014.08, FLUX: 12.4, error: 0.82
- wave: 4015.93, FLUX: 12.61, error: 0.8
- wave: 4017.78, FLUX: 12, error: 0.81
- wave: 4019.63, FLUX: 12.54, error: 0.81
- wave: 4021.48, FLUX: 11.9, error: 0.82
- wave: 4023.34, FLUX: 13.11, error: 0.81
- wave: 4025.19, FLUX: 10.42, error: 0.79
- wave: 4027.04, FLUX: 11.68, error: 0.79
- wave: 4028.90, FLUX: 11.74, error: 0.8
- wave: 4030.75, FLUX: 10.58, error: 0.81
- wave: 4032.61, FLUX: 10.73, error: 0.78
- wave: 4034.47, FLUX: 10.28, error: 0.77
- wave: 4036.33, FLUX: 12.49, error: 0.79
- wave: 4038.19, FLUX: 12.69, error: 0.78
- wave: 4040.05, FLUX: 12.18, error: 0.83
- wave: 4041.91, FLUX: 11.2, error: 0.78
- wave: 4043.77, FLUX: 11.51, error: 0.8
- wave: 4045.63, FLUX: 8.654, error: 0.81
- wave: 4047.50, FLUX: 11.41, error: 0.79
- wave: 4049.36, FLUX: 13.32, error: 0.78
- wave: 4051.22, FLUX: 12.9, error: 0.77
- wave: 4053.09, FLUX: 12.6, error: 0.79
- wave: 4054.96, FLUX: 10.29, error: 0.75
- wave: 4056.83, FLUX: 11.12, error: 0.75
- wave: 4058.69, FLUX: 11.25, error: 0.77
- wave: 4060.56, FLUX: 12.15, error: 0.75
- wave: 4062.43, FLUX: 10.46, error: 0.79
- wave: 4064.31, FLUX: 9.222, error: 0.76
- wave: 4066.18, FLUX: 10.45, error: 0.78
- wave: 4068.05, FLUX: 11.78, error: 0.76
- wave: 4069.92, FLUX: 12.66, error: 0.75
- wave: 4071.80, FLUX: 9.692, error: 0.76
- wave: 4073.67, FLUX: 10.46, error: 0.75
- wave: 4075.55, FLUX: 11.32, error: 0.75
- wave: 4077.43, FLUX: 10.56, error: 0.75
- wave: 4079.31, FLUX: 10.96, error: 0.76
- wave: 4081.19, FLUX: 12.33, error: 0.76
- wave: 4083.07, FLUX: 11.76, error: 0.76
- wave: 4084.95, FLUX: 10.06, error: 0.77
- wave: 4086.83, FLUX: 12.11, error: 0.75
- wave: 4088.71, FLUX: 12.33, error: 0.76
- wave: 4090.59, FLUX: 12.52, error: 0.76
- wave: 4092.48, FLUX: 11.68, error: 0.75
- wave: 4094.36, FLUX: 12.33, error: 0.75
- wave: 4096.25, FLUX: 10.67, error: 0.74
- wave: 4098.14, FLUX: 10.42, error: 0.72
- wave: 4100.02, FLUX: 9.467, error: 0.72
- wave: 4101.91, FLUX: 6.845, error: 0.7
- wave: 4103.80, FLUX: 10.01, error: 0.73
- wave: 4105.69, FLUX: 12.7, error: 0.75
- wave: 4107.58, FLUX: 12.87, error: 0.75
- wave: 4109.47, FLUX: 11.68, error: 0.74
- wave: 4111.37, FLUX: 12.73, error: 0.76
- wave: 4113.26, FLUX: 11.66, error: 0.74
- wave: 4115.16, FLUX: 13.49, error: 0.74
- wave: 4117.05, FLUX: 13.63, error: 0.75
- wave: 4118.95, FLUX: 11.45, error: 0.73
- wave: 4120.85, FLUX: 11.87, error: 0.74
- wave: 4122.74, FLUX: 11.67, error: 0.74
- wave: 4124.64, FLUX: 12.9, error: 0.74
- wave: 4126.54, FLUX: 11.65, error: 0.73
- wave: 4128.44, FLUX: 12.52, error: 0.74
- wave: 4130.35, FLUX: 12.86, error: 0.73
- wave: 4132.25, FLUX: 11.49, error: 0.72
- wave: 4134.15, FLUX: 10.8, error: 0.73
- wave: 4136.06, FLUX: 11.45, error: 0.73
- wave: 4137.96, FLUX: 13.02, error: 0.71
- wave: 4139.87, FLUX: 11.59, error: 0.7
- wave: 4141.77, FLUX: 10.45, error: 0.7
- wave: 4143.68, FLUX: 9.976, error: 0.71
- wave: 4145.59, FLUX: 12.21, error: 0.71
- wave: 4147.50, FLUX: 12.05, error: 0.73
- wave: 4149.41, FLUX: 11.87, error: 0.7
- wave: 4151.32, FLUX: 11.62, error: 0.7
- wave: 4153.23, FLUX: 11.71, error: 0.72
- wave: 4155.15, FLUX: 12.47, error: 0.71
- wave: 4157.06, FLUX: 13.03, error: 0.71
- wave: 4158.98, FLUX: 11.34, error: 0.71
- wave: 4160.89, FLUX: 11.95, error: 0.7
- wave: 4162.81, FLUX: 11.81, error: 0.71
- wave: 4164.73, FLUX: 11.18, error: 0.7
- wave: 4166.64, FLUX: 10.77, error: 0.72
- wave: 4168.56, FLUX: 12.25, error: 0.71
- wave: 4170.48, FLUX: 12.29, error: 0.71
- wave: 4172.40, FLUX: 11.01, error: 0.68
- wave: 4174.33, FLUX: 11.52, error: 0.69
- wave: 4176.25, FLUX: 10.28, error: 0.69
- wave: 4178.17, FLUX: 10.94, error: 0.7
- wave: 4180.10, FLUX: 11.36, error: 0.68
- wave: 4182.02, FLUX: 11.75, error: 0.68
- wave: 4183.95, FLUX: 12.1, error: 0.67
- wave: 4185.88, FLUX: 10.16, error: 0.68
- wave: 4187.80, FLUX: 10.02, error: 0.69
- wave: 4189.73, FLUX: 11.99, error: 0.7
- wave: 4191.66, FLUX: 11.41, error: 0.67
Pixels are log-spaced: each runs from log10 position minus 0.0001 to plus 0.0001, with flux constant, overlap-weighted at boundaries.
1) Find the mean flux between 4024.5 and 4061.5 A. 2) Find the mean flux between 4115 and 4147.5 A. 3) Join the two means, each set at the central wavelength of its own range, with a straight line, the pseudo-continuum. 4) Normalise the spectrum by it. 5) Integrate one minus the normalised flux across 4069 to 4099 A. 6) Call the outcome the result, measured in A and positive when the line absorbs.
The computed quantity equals 0.8 A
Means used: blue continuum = 11.5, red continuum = 11.9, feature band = 11.4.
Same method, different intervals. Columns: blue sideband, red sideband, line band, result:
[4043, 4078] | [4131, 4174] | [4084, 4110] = 0.55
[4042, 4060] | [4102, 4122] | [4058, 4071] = 0.51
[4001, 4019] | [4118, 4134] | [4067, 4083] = 0.80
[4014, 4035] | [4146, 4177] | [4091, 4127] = 0.35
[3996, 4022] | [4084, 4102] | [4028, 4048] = 0.31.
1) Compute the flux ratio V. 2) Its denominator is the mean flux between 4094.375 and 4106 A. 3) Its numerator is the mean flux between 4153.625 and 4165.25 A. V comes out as 1.19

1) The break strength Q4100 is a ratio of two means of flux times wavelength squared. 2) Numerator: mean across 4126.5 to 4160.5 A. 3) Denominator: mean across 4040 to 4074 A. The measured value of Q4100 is 1.1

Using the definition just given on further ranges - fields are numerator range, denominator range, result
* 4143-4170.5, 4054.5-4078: 1.13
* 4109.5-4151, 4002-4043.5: 1.08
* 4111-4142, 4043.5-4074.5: 1.12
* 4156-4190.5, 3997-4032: 1.07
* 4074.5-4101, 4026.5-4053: 1.00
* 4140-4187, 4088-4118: 1.02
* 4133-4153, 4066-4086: 1.07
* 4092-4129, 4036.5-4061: 1.03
